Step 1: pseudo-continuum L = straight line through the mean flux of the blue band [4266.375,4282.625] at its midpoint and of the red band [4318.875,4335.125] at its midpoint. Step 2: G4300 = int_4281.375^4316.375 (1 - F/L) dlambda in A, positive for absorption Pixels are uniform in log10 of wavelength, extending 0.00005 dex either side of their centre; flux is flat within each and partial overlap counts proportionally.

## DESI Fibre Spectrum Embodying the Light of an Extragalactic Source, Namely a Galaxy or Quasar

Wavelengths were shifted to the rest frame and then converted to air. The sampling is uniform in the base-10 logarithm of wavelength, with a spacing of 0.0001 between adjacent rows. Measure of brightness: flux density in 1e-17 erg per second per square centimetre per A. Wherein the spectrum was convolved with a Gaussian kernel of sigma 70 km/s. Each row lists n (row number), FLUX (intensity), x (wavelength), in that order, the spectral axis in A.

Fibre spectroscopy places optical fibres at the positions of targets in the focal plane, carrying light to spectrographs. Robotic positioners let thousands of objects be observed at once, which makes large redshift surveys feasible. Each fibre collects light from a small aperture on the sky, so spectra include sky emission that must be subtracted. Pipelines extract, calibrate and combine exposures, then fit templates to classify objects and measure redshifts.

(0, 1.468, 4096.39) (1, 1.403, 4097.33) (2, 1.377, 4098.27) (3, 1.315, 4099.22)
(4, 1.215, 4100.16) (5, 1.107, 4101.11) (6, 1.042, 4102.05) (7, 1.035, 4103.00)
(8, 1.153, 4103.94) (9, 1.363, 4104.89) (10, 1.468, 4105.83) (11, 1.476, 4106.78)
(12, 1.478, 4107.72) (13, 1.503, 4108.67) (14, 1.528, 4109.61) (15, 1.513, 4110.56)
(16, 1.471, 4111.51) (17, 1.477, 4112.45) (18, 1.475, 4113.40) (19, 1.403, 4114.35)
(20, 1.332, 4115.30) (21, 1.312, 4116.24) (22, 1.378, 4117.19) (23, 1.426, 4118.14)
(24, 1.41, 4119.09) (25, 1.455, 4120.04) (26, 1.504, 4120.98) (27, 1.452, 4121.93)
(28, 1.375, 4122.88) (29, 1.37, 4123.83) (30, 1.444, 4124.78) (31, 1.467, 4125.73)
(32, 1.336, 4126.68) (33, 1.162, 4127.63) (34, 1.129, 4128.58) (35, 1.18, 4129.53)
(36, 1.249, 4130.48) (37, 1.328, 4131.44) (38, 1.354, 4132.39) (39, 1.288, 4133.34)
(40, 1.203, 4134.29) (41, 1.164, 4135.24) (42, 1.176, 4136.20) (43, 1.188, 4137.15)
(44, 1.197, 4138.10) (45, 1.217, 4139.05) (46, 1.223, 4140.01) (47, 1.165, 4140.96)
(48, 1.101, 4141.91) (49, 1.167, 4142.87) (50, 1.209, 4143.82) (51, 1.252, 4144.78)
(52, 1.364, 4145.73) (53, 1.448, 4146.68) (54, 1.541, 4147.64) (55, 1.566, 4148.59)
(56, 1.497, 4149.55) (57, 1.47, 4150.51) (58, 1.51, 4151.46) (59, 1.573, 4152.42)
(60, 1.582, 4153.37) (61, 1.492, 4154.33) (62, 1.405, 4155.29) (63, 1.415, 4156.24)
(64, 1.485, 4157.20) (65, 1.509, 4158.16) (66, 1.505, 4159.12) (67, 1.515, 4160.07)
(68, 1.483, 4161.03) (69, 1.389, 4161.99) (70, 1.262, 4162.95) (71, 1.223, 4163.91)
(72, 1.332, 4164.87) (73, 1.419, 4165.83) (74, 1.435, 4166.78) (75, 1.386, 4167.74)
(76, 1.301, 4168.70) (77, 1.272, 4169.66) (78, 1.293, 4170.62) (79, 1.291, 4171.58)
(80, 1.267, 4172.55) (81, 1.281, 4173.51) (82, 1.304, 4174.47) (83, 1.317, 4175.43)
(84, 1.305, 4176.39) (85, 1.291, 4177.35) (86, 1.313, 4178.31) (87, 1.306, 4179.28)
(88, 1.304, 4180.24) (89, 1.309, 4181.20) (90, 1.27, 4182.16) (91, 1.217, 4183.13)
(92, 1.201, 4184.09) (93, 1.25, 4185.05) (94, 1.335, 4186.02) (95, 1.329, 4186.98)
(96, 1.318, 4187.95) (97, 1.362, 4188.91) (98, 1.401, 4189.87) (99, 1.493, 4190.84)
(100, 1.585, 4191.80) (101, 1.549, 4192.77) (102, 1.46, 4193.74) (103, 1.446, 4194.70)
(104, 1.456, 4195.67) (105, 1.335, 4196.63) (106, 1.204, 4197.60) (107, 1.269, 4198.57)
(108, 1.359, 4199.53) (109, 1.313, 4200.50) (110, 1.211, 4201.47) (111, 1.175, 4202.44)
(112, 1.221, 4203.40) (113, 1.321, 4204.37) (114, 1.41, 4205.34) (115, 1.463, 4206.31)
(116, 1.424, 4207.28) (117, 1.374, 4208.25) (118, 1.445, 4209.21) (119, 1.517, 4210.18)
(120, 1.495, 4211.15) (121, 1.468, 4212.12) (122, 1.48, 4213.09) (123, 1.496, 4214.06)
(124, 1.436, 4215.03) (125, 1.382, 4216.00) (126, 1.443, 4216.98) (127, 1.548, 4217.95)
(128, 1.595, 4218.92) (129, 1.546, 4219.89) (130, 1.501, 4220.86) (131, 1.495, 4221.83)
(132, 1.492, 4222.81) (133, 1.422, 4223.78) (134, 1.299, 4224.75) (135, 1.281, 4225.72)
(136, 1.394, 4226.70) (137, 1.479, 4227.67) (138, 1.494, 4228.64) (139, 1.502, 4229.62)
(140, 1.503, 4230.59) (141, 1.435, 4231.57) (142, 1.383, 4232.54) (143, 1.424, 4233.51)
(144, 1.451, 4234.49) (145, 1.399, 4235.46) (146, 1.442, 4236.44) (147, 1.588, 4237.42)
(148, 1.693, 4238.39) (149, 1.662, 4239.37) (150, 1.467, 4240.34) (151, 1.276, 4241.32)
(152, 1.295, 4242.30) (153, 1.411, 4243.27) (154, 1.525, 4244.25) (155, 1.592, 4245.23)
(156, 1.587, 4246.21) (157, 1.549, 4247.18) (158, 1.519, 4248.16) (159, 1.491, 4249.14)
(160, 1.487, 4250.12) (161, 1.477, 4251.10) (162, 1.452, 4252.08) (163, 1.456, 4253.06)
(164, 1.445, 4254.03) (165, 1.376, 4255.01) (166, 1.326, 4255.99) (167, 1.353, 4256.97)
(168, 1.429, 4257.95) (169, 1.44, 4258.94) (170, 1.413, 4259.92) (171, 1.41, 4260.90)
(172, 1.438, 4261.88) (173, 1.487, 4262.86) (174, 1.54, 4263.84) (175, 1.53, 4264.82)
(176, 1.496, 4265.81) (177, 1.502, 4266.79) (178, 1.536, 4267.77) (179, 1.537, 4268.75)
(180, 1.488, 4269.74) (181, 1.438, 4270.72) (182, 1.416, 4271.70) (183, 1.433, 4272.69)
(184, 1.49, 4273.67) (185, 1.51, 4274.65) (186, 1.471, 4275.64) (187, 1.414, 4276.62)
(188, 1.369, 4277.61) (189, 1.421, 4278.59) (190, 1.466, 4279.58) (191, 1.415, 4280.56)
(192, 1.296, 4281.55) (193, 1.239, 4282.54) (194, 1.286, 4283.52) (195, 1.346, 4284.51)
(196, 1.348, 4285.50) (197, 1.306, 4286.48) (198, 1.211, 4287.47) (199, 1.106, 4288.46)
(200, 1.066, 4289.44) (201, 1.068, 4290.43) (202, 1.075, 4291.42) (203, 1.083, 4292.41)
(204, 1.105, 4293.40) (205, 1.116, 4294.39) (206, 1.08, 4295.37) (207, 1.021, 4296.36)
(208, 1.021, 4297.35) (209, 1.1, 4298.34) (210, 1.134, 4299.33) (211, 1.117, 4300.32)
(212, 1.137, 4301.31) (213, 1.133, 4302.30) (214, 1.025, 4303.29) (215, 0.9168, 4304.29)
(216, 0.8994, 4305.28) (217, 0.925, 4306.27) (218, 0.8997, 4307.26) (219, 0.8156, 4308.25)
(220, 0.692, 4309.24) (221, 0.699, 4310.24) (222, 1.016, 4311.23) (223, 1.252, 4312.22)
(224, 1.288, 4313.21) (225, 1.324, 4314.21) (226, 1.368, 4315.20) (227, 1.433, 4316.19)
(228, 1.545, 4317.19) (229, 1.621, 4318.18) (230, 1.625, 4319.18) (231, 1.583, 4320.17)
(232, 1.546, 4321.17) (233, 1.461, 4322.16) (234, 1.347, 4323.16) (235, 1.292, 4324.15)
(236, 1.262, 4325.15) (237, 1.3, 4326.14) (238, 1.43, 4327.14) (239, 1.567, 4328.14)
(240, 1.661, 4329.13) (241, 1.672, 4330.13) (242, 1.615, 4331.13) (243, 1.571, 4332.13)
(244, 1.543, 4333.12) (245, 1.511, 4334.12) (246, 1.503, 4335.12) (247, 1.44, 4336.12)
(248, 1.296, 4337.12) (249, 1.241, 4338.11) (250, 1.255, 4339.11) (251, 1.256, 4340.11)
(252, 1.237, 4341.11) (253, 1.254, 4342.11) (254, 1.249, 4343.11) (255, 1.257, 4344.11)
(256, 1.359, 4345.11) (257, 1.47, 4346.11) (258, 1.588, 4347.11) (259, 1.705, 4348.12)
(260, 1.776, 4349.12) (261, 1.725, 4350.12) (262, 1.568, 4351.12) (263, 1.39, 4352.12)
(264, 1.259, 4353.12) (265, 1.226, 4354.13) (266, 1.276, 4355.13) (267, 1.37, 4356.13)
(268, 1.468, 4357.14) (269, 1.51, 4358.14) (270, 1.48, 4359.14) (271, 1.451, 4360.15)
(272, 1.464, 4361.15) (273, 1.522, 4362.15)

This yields 8.6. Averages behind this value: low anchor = 1.44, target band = 1.11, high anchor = 1.5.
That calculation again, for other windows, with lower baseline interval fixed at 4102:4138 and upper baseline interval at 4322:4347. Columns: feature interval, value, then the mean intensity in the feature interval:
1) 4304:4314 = 3.2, 0.952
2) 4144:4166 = -1.4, 1.44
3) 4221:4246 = -1.5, 1.46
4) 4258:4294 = 0.6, 1.37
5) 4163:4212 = 0.7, 1.34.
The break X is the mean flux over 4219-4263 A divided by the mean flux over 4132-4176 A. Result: 1.08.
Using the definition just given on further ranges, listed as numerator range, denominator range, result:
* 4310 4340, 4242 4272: 0.96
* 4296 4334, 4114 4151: 0.96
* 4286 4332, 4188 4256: 0.85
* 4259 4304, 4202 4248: 0.90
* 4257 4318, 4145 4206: 0.92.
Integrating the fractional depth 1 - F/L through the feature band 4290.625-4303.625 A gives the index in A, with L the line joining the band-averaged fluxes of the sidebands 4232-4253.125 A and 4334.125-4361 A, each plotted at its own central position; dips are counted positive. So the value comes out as 3.2 A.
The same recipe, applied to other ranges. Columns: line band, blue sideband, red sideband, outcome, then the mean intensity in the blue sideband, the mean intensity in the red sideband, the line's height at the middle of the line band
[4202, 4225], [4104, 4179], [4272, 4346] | -1.9 A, 1.36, 1.28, 1.33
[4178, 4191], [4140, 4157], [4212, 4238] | 1.0 A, 1.39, 1.46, 1.42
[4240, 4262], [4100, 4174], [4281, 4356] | -2.2 A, 1.35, 1.29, 1.31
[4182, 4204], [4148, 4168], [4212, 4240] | 1.9 A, 1.45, 1.47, 1.46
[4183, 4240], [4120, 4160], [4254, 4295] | -2.7 A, 1.35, 1.36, 1.36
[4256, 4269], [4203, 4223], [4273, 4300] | -1.5 A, 1.45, 1.24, 1.31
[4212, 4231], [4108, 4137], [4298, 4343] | -2.0 A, 1.36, 1.29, 1.32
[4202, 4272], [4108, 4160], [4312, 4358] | -2.5 A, 1.37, 1.44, 1.4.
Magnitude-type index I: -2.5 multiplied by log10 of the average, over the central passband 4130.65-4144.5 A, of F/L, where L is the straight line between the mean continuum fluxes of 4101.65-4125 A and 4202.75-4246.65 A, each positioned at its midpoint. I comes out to 0.16 mag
